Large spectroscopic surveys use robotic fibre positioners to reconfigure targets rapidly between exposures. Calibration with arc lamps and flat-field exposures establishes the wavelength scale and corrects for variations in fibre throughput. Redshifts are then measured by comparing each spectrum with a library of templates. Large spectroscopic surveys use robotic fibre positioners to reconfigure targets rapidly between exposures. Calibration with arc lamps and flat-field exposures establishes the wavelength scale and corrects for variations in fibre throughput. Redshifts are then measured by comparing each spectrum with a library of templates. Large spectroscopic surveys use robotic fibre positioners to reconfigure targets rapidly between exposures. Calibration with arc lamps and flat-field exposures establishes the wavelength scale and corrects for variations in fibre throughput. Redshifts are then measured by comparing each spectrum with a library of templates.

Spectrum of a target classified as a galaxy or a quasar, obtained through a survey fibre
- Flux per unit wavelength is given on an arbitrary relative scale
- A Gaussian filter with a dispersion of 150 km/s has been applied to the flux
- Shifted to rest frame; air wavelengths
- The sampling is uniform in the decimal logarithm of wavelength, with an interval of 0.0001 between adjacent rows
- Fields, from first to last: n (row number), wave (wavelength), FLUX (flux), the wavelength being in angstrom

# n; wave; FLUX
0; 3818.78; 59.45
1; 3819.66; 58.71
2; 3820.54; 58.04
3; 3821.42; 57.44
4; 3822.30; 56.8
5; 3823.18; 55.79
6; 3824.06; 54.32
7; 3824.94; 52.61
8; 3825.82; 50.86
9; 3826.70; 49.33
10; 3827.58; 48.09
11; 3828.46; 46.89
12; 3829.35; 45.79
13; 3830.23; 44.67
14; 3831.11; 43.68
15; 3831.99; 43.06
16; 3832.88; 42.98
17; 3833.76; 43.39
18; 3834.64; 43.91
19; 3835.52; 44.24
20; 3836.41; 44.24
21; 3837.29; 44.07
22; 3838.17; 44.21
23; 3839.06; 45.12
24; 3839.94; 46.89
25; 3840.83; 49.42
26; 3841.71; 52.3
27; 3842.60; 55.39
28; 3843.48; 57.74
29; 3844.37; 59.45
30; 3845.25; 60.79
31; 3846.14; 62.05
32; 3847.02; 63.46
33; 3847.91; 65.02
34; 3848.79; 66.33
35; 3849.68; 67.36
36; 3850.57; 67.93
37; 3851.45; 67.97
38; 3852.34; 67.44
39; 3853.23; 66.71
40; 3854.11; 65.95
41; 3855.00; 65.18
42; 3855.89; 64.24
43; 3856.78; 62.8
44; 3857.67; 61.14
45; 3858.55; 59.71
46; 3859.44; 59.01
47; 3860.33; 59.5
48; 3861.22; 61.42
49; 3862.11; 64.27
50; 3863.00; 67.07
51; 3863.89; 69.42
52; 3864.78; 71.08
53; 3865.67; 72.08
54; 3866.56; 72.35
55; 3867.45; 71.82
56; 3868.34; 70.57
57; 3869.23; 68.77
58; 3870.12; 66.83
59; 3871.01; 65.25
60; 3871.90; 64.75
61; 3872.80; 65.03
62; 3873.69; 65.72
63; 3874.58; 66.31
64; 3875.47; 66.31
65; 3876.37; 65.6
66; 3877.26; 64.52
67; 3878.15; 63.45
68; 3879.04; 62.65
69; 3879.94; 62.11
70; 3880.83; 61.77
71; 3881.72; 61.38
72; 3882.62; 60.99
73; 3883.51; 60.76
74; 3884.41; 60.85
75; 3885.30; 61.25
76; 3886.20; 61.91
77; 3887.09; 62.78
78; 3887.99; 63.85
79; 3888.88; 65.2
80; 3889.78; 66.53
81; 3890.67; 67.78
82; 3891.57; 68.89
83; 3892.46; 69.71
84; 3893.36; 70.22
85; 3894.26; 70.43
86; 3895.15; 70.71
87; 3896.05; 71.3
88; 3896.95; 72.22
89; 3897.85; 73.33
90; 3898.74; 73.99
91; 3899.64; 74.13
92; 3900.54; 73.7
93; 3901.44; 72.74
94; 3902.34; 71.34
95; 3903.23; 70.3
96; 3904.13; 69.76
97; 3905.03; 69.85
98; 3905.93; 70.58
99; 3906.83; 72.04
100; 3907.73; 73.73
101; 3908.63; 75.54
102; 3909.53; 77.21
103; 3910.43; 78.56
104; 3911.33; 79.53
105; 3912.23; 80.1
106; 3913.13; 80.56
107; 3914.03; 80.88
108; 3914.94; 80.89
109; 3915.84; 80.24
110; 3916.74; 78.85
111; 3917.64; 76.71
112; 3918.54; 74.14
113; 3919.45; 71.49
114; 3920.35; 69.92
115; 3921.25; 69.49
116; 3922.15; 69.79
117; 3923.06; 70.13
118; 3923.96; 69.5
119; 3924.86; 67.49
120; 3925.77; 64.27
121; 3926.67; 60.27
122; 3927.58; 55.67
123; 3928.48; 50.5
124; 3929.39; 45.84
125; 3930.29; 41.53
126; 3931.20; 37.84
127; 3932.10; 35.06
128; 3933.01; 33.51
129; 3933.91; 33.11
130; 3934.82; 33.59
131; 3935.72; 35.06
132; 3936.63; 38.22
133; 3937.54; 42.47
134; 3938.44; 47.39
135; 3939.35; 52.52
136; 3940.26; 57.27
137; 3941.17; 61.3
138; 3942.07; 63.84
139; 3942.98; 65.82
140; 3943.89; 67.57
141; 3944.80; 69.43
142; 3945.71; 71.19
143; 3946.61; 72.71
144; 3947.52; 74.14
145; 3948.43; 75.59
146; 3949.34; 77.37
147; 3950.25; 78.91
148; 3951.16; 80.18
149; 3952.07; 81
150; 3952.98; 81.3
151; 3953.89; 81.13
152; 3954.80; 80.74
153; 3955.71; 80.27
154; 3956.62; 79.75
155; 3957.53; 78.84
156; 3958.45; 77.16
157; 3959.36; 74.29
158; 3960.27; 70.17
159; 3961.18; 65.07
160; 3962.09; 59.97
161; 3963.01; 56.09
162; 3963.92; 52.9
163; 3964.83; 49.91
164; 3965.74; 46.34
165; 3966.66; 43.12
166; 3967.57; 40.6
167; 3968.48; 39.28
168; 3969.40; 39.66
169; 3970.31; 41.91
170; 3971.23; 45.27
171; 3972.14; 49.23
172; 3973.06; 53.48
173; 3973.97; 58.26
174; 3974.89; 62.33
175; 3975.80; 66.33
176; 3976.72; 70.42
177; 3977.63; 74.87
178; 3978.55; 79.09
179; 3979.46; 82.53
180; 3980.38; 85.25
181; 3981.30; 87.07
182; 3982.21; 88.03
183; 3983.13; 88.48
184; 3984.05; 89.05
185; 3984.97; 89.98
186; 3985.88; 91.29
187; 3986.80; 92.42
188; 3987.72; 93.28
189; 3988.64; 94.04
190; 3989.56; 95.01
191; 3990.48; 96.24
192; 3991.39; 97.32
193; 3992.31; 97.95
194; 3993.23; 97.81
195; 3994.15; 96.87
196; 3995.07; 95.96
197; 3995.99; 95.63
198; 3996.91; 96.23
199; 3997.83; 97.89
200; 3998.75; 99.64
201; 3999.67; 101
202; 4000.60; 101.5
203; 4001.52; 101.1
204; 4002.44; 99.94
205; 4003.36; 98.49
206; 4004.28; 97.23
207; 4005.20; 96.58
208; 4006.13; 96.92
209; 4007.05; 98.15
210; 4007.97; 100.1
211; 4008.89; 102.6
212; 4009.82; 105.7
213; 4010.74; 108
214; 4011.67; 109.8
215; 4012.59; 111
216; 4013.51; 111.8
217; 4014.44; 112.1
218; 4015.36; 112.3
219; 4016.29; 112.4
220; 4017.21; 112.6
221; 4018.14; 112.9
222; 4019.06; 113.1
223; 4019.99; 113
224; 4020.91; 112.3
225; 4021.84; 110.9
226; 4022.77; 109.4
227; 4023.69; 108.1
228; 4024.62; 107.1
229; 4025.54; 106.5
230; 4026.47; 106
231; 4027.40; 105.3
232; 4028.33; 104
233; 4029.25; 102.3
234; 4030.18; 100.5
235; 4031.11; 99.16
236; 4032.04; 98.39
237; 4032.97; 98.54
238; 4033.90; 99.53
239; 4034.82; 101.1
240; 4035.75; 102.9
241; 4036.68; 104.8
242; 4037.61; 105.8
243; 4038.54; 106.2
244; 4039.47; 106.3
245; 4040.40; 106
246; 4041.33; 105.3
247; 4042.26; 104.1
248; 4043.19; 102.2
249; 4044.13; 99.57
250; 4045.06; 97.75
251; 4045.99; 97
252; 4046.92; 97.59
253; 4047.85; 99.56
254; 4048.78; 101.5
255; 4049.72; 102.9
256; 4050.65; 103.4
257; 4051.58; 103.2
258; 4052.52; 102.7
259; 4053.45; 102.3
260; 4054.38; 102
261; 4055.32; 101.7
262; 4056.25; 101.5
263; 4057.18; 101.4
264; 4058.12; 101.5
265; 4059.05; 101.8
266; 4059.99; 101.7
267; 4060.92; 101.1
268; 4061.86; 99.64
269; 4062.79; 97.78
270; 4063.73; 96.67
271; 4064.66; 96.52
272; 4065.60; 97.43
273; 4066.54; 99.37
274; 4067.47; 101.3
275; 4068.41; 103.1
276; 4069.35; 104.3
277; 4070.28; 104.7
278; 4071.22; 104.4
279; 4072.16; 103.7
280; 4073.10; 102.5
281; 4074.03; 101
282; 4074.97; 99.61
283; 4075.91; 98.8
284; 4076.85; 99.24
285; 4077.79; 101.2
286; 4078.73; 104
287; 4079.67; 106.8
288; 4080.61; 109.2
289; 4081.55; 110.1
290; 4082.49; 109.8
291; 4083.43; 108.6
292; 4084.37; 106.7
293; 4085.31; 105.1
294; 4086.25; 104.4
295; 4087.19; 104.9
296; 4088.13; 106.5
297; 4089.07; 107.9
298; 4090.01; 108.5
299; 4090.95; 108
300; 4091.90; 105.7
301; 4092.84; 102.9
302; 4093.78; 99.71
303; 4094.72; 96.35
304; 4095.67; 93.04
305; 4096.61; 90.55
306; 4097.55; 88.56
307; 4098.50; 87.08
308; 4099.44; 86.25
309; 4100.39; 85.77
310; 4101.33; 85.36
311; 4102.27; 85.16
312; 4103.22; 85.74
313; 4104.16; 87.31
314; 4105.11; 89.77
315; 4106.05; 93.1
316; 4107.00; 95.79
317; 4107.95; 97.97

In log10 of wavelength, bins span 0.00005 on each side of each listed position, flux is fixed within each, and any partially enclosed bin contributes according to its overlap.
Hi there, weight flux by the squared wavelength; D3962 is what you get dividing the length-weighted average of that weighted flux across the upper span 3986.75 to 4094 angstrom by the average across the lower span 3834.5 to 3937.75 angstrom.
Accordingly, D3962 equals 1.8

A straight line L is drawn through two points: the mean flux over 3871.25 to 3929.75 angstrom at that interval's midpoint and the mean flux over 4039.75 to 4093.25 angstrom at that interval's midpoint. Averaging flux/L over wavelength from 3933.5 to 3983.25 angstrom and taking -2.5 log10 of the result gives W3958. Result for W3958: 0.26 mag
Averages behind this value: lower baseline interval 68.8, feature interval 63.7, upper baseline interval 103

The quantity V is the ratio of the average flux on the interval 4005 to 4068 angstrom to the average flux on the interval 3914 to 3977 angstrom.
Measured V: 1.7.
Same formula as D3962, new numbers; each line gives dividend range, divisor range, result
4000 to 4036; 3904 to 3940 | 1.78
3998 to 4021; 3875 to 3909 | 1.65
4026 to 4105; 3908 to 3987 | 1.62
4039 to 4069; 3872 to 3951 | 1.67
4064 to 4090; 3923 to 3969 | 1.84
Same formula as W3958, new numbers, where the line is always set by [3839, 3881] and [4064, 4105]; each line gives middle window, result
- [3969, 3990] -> 0.115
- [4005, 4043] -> -0.176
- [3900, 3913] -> -0.044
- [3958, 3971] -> 0.434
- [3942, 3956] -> 0.039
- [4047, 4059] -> -0.078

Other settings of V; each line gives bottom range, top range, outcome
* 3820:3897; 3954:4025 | 1.43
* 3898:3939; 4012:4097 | 1.62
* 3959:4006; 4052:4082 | 1.30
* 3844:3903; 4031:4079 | 1.53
